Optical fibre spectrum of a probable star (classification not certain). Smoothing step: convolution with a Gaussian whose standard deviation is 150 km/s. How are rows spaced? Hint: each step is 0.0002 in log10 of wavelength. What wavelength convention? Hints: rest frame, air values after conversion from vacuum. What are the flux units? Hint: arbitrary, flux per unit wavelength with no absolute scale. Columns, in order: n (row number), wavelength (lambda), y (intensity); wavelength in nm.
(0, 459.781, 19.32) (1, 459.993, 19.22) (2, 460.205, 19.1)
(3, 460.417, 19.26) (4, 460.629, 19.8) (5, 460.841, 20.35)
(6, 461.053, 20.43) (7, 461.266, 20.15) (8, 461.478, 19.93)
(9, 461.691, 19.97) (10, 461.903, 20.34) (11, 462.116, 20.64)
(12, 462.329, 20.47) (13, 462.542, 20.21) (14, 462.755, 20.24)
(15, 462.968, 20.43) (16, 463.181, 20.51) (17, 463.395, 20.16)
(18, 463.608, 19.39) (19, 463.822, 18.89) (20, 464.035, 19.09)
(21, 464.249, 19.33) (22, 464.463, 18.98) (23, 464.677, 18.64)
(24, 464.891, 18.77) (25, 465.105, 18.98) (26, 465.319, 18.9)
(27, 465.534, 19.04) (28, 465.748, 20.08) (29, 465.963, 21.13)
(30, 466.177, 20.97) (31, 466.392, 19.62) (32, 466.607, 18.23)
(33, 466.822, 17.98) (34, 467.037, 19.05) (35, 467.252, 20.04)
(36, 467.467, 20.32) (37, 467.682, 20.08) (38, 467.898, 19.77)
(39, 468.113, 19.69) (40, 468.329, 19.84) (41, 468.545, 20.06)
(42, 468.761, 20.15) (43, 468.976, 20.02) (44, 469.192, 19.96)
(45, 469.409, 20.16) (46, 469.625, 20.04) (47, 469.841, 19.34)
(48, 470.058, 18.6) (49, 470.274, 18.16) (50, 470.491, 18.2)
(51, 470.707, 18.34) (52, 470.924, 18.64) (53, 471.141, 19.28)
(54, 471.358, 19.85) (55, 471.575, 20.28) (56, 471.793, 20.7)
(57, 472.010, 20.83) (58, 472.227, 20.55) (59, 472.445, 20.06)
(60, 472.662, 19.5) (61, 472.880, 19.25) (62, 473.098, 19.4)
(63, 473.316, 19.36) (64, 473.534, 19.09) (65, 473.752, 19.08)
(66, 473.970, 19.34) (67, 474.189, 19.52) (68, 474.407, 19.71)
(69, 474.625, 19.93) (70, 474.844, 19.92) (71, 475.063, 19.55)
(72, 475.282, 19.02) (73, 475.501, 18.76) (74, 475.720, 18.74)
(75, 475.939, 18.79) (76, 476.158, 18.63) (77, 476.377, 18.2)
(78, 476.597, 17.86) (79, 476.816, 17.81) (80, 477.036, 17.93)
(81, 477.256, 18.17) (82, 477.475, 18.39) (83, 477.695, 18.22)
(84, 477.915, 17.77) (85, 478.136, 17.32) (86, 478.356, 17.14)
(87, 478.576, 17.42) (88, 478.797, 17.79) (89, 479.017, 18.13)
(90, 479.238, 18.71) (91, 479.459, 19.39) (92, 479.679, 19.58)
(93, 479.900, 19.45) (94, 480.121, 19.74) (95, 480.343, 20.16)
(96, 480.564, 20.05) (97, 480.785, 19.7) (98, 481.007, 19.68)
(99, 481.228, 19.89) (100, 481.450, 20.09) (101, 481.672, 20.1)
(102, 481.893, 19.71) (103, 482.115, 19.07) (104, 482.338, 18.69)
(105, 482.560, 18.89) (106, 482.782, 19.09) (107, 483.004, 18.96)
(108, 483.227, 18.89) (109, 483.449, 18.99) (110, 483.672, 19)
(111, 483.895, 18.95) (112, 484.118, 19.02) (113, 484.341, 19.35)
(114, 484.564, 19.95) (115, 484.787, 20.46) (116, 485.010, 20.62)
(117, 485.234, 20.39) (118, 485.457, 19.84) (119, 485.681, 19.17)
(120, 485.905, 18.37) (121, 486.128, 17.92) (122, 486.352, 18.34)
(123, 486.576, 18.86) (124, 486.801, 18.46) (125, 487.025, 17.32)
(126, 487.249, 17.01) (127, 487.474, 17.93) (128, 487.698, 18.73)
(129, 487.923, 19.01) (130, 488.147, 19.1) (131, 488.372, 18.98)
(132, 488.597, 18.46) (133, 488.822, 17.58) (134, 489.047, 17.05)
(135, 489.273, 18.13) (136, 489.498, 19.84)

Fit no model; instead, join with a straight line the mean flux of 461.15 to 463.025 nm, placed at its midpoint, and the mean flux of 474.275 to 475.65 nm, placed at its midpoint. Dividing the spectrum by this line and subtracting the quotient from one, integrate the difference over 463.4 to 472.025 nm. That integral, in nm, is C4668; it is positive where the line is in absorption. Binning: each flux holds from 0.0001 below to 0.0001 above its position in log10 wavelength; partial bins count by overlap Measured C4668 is 0.19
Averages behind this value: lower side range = 20.3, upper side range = 19.5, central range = 19.5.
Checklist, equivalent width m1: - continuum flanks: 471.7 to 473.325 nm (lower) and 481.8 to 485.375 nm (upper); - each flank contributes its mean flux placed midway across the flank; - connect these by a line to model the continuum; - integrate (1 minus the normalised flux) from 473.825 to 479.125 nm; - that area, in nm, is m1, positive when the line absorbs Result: 0.340 nm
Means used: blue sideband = 20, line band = 18.5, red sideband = 19.4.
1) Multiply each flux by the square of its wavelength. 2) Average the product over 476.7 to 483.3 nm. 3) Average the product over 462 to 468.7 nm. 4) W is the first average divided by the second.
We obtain 1.02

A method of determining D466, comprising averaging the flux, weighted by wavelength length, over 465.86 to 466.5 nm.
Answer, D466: 20.6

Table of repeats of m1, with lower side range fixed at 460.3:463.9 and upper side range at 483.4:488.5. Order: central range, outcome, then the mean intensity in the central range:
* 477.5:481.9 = 0.06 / 19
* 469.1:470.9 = 0.06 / 19.1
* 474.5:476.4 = 0.03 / 19.1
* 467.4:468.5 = -0.01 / 19.9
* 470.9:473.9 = -0.02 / 19.7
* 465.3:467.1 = 0.04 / 19.5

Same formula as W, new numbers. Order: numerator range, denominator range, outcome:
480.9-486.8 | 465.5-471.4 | 1.05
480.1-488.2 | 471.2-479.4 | 1.05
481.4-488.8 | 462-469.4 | 1.05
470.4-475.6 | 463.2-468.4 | 1.03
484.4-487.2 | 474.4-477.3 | 1.06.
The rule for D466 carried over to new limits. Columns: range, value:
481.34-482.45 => 19.5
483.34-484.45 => 19.1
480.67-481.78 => 19.9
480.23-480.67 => 20.1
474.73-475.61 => 19.3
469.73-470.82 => 18.5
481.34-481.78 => 20.1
